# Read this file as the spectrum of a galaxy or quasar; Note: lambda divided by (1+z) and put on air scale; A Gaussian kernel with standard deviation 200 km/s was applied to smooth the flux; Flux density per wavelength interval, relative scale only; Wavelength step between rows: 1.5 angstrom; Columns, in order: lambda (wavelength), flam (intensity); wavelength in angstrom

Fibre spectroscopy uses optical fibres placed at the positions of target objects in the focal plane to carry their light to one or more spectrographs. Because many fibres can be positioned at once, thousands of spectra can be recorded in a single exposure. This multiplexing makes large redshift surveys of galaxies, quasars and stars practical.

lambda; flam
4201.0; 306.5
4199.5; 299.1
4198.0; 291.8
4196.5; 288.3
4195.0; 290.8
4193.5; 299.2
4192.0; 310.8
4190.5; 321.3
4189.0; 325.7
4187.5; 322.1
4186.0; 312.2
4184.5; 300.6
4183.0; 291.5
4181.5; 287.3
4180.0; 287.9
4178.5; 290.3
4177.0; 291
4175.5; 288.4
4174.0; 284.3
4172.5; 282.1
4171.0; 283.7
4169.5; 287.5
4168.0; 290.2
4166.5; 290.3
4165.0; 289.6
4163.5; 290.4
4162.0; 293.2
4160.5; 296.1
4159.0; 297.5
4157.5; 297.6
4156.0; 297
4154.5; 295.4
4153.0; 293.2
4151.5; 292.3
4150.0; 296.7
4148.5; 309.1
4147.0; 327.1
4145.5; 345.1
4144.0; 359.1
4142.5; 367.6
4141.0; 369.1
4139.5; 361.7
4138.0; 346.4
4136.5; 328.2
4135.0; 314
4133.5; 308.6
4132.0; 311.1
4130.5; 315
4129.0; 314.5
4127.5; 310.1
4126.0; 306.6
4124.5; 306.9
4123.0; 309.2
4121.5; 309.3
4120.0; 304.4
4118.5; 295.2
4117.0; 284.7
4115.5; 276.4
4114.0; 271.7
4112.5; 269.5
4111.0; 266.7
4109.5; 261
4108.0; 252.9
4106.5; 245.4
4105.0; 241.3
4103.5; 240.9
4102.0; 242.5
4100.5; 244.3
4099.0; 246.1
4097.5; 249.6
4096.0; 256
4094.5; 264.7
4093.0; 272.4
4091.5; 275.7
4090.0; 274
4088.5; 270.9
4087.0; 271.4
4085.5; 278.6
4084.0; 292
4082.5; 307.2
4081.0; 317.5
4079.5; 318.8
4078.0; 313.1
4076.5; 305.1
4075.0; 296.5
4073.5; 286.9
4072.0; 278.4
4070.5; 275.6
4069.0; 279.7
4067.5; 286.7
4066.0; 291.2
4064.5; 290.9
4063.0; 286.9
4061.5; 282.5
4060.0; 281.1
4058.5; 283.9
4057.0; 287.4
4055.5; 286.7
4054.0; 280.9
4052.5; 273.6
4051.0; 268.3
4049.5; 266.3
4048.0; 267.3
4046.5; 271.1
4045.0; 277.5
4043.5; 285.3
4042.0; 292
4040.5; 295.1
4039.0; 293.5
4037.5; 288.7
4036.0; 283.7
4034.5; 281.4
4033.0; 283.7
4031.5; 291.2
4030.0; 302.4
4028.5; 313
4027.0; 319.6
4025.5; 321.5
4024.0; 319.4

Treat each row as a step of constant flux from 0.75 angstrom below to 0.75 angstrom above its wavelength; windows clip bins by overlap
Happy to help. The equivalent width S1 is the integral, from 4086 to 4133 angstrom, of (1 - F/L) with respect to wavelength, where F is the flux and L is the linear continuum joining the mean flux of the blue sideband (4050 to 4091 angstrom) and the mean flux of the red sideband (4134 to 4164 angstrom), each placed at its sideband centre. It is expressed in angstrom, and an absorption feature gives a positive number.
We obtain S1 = 4.19 angstrom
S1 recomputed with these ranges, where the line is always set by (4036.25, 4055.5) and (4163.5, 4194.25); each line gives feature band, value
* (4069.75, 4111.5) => 1.84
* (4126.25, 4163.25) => -3.24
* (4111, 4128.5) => -0.28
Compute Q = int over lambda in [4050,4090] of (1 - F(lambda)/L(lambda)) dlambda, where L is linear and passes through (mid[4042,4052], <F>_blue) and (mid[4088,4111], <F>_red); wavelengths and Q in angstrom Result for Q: -3.26 angstrom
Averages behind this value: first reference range 274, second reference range 256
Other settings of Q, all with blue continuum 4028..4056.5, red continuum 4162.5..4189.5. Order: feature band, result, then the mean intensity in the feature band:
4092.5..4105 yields 1.61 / 251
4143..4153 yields -0.99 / 321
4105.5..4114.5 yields 0.89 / 260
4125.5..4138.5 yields -1.17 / 317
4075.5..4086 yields -0.66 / 305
